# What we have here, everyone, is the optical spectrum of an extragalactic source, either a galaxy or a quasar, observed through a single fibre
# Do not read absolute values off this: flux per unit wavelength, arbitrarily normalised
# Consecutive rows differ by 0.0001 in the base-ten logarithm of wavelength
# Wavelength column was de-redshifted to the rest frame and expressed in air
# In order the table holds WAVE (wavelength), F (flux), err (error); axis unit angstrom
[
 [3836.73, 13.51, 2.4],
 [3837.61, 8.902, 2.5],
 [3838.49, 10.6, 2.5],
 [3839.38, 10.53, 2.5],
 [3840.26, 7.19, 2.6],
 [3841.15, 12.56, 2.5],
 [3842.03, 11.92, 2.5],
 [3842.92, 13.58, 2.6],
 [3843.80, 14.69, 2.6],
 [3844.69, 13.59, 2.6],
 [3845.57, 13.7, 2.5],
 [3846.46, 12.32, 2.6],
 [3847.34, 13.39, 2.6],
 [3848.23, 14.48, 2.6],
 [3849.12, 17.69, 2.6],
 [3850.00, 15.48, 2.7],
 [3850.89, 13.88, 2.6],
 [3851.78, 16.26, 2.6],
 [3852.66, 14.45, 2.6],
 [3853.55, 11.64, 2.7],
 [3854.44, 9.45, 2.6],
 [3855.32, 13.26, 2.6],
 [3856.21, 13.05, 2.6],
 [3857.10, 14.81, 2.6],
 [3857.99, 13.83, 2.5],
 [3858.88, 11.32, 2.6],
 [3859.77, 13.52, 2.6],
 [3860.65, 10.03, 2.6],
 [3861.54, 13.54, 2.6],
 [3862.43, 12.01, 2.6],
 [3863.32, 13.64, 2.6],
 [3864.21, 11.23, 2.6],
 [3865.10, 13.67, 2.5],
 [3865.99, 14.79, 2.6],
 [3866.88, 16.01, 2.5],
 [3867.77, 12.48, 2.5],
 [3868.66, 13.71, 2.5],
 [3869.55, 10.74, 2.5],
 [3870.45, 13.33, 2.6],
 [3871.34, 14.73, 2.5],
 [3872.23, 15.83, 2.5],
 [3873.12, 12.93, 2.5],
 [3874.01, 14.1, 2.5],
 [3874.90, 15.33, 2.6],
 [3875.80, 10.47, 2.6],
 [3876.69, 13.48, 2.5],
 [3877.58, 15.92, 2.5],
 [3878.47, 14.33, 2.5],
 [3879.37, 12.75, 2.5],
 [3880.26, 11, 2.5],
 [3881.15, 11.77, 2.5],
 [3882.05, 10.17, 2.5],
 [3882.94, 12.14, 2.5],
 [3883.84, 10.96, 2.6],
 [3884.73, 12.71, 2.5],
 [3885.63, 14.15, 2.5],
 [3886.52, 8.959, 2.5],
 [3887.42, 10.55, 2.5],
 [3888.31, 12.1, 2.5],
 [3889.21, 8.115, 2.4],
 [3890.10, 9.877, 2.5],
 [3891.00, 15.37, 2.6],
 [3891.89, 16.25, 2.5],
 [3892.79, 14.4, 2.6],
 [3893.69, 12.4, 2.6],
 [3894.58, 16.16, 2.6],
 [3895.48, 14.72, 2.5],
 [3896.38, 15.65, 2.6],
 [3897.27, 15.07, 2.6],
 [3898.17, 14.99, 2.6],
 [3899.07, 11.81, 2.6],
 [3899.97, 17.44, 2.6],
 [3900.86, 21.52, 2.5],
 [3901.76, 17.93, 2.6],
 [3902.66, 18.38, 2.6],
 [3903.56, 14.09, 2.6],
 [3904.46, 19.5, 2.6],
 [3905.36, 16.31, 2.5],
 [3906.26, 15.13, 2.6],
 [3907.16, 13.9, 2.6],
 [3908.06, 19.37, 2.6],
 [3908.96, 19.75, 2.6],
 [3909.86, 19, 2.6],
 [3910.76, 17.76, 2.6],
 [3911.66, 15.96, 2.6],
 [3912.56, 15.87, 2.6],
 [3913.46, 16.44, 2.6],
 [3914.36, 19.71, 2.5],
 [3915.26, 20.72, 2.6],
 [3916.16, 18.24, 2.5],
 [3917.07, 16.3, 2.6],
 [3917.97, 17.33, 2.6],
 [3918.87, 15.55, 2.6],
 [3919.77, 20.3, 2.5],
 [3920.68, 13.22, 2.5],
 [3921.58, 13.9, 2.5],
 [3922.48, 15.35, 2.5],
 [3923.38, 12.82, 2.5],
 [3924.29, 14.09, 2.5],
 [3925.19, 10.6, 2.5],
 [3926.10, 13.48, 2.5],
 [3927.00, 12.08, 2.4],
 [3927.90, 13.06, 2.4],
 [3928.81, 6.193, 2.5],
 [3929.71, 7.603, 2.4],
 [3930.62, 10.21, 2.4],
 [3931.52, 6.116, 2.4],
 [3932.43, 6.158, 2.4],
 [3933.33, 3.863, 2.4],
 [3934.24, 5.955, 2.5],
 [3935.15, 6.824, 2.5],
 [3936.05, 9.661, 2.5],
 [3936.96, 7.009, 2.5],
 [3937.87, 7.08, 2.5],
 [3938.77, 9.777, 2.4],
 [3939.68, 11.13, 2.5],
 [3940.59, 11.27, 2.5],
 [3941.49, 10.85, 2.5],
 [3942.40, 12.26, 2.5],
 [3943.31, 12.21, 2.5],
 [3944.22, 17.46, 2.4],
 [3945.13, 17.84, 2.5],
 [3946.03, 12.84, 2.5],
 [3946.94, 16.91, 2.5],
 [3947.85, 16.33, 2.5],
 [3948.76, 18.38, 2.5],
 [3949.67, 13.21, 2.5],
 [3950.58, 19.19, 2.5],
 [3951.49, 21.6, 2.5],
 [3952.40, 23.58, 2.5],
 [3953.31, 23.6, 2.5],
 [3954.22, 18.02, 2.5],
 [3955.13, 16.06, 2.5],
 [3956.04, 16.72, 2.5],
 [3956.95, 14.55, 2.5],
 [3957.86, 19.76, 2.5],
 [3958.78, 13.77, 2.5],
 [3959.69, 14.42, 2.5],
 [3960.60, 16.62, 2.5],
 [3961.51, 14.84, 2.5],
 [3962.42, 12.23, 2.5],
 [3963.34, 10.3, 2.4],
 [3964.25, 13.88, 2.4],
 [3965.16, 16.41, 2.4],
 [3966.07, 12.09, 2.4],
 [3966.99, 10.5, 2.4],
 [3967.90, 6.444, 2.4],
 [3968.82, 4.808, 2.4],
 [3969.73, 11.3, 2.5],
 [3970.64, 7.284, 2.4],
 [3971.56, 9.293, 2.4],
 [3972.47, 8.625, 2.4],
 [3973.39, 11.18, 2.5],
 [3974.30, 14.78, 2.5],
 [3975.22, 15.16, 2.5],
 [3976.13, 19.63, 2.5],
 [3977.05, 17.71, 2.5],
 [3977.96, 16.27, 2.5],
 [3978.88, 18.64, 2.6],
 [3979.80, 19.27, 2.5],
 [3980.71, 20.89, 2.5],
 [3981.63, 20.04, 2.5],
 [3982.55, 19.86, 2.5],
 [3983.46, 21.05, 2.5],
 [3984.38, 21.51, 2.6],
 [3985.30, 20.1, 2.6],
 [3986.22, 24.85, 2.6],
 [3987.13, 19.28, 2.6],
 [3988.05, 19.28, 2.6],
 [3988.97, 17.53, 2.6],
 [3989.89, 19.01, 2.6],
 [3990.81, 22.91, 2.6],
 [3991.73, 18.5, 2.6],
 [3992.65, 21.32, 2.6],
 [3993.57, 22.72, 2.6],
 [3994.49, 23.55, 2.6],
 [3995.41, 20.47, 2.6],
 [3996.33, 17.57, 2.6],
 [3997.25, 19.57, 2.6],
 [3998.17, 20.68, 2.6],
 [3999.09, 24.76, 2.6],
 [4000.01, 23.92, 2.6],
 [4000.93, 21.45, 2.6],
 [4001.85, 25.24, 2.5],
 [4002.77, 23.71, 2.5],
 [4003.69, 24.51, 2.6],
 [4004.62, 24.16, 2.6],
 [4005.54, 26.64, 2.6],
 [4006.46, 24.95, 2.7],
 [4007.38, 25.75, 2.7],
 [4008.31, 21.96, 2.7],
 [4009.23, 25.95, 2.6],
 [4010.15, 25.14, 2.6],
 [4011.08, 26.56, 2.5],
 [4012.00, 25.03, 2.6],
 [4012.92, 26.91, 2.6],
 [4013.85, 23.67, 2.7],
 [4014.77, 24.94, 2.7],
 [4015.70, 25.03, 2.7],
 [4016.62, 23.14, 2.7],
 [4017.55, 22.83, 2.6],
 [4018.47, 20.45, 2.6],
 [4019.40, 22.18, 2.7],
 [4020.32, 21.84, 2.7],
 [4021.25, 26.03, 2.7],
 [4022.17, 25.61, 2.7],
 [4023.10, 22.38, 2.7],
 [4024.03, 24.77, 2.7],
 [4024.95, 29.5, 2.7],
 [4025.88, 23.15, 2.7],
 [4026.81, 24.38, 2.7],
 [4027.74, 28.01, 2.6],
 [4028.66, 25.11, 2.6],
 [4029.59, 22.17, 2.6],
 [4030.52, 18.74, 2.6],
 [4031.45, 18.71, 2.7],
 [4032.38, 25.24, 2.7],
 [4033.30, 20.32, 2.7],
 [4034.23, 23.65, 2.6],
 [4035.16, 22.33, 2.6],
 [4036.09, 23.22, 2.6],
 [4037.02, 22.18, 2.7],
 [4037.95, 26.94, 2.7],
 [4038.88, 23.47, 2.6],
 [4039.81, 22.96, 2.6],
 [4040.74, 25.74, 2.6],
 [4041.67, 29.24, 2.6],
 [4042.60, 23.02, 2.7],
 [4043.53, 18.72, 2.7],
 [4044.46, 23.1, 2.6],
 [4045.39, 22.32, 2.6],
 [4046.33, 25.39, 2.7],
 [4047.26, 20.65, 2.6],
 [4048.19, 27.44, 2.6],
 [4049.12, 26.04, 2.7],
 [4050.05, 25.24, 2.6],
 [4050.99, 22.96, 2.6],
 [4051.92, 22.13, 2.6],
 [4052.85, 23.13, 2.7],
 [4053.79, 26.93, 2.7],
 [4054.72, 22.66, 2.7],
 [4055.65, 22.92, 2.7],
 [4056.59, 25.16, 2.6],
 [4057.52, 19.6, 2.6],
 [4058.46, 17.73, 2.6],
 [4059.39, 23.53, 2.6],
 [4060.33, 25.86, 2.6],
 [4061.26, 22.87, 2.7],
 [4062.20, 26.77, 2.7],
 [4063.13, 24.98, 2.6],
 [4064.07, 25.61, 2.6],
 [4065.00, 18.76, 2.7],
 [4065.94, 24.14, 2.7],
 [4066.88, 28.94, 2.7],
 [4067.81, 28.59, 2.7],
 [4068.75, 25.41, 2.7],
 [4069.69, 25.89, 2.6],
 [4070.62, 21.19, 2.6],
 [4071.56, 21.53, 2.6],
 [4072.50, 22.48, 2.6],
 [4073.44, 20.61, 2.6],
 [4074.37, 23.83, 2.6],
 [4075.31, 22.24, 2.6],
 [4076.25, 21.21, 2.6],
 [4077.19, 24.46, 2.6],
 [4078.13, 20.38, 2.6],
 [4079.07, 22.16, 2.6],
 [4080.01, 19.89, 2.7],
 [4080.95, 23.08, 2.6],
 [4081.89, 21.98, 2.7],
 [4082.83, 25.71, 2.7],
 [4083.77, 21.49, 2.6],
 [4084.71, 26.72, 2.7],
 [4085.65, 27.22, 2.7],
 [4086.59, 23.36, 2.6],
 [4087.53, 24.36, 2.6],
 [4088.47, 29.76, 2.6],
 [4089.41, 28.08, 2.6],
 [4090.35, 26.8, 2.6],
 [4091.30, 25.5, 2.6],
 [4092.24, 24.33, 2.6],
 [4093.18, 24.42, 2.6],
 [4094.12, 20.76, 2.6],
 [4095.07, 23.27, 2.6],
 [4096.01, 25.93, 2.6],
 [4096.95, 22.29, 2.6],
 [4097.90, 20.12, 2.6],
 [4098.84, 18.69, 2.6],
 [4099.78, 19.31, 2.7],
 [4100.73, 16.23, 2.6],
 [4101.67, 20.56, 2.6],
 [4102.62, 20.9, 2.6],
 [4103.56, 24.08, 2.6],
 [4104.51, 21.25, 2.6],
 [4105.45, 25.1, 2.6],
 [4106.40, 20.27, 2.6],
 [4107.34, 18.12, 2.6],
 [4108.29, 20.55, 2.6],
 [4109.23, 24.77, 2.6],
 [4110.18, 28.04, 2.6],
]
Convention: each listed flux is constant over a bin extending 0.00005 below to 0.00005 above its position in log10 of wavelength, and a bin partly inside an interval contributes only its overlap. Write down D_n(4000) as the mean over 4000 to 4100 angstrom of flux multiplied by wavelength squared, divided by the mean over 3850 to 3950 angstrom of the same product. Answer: 1.90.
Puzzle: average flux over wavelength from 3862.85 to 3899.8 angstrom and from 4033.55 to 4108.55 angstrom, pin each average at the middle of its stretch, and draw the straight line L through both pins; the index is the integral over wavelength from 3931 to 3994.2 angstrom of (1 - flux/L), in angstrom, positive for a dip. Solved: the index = 9.7 angstrom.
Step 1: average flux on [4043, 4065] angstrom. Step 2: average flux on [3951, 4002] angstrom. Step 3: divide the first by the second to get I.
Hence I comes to 1.35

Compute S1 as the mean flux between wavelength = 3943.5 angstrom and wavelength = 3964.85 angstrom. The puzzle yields 16.6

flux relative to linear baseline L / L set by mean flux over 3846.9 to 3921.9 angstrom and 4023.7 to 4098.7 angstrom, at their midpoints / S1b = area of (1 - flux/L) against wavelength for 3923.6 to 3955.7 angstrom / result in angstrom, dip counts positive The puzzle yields 8.8 angstrom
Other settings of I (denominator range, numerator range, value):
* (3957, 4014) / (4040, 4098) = 1.27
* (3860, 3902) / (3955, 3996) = 1.22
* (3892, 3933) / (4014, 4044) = 1.57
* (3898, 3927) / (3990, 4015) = 1.42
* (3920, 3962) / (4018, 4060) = 1.77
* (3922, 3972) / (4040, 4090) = 1.88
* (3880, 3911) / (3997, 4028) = 1.67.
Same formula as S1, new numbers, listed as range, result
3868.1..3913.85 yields 14.4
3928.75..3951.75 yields 11.5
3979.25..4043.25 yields 23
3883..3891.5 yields 11.5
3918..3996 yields 14.8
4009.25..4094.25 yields 23.9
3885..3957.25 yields 14.3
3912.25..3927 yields 15.8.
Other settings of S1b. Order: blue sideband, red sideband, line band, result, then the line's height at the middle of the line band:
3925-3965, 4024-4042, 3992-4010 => -2.7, 20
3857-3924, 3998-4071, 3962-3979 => 6.4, 19.8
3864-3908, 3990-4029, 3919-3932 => 3.7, 17.1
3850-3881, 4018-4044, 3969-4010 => 2.6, 21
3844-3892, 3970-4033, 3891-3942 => 6.5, 16.1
